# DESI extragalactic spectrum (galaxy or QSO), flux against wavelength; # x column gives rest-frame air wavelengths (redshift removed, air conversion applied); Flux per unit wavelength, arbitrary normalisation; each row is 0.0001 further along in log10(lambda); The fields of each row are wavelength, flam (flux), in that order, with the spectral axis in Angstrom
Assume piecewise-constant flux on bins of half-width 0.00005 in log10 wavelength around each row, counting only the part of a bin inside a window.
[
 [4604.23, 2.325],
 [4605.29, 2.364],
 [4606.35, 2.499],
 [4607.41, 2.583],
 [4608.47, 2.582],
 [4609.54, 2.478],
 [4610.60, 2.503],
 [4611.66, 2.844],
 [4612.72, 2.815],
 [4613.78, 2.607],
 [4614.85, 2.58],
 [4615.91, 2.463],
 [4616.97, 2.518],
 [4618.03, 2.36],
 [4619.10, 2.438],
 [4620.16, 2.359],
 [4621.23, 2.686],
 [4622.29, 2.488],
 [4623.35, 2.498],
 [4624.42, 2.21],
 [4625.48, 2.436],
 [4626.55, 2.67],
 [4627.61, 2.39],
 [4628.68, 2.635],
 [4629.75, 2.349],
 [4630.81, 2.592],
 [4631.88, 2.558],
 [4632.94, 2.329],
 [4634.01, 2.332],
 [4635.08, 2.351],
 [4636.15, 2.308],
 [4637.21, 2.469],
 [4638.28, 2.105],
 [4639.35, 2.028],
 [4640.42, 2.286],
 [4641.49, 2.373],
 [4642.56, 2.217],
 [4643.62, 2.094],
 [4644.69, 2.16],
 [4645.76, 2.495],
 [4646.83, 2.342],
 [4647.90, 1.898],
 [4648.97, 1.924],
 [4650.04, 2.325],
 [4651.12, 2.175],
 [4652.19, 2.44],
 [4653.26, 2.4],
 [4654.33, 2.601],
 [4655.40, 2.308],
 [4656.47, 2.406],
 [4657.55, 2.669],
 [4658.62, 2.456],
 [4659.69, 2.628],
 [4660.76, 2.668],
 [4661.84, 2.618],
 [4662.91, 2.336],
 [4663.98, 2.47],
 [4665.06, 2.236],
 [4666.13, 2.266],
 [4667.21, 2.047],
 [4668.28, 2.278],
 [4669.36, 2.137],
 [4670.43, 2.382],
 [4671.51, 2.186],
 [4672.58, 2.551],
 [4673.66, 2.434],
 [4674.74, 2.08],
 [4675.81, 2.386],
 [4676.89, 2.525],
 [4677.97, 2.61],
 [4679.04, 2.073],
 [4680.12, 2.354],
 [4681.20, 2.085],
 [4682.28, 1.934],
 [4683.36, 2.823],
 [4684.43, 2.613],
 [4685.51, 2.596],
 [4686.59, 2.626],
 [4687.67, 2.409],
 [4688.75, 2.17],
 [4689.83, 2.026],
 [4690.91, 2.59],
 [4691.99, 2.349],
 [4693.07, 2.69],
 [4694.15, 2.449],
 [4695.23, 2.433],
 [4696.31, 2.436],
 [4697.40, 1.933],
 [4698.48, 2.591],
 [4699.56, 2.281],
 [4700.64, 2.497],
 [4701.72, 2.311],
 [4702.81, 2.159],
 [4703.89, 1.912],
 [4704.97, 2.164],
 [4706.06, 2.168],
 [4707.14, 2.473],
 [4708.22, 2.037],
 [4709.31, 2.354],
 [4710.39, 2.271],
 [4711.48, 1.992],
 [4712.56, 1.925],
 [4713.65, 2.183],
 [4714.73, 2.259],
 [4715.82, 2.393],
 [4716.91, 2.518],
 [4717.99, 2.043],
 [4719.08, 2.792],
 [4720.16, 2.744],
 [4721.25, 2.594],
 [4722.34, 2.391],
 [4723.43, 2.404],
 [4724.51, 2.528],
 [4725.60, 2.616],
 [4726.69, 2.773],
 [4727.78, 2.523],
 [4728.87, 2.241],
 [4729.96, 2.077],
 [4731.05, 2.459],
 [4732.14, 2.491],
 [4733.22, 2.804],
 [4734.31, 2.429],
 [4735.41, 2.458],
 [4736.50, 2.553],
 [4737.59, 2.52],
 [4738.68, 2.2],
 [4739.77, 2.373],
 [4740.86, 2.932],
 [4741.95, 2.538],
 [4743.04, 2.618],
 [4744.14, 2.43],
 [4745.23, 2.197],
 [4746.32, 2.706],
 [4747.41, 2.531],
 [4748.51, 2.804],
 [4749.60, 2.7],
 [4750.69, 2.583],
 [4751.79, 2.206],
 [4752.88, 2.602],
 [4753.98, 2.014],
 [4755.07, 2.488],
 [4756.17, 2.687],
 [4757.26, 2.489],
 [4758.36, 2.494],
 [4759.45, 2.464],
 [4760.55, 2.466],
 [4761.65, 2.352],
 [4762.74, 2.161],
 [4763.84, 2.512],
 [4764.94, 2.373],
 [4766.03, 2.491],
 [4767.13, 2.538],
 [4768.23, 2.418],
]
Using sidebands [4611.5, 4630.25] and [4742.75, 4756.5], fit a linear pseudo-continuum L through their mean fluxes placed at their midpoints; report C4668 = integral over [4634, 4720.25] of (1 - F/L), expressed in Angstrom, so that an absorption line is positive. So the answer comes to 6.2 Angstrom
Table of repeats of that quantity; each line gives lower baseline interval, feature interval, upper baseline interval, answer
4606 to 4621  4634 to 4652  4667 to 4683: 1.4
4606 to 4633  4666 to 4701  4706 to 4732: 0.9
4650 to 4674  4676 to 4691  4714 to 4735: 0.2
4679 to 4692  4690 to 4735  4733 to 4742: 1.4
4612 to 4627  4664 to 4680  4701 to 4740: 0.9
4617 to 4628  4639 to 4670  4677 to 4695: 1.4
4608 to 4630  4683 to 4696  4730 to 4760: 0.2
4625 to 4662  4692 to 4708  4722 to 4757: 0.8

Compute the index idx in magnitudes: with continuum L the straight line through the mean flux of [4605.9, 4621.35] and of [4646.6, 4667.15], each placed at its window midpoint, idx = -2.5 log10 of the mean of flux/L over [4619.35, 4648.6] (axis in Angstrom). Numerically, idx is 0.05 mag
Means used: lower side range 2.55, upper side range 2.37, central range 2.36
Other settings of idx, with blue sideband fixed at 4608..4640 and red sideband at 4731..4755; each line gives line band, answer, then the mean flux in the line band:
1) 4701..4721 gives 0.10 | 2.27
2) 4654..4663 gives -0.02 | 2.53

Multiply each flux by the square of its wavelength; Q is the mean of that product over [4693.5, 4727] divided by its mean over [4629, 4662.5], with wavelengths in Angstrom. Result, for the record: 1.0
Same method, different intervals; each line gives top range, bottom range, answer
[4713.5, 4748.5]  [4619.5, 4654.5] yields 1.10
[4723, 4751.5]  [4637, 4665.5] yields 1.12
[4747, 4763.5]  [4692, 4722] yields 1.09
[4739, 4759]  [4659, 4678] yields 1.10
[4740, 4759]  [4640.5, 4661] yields 1.13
